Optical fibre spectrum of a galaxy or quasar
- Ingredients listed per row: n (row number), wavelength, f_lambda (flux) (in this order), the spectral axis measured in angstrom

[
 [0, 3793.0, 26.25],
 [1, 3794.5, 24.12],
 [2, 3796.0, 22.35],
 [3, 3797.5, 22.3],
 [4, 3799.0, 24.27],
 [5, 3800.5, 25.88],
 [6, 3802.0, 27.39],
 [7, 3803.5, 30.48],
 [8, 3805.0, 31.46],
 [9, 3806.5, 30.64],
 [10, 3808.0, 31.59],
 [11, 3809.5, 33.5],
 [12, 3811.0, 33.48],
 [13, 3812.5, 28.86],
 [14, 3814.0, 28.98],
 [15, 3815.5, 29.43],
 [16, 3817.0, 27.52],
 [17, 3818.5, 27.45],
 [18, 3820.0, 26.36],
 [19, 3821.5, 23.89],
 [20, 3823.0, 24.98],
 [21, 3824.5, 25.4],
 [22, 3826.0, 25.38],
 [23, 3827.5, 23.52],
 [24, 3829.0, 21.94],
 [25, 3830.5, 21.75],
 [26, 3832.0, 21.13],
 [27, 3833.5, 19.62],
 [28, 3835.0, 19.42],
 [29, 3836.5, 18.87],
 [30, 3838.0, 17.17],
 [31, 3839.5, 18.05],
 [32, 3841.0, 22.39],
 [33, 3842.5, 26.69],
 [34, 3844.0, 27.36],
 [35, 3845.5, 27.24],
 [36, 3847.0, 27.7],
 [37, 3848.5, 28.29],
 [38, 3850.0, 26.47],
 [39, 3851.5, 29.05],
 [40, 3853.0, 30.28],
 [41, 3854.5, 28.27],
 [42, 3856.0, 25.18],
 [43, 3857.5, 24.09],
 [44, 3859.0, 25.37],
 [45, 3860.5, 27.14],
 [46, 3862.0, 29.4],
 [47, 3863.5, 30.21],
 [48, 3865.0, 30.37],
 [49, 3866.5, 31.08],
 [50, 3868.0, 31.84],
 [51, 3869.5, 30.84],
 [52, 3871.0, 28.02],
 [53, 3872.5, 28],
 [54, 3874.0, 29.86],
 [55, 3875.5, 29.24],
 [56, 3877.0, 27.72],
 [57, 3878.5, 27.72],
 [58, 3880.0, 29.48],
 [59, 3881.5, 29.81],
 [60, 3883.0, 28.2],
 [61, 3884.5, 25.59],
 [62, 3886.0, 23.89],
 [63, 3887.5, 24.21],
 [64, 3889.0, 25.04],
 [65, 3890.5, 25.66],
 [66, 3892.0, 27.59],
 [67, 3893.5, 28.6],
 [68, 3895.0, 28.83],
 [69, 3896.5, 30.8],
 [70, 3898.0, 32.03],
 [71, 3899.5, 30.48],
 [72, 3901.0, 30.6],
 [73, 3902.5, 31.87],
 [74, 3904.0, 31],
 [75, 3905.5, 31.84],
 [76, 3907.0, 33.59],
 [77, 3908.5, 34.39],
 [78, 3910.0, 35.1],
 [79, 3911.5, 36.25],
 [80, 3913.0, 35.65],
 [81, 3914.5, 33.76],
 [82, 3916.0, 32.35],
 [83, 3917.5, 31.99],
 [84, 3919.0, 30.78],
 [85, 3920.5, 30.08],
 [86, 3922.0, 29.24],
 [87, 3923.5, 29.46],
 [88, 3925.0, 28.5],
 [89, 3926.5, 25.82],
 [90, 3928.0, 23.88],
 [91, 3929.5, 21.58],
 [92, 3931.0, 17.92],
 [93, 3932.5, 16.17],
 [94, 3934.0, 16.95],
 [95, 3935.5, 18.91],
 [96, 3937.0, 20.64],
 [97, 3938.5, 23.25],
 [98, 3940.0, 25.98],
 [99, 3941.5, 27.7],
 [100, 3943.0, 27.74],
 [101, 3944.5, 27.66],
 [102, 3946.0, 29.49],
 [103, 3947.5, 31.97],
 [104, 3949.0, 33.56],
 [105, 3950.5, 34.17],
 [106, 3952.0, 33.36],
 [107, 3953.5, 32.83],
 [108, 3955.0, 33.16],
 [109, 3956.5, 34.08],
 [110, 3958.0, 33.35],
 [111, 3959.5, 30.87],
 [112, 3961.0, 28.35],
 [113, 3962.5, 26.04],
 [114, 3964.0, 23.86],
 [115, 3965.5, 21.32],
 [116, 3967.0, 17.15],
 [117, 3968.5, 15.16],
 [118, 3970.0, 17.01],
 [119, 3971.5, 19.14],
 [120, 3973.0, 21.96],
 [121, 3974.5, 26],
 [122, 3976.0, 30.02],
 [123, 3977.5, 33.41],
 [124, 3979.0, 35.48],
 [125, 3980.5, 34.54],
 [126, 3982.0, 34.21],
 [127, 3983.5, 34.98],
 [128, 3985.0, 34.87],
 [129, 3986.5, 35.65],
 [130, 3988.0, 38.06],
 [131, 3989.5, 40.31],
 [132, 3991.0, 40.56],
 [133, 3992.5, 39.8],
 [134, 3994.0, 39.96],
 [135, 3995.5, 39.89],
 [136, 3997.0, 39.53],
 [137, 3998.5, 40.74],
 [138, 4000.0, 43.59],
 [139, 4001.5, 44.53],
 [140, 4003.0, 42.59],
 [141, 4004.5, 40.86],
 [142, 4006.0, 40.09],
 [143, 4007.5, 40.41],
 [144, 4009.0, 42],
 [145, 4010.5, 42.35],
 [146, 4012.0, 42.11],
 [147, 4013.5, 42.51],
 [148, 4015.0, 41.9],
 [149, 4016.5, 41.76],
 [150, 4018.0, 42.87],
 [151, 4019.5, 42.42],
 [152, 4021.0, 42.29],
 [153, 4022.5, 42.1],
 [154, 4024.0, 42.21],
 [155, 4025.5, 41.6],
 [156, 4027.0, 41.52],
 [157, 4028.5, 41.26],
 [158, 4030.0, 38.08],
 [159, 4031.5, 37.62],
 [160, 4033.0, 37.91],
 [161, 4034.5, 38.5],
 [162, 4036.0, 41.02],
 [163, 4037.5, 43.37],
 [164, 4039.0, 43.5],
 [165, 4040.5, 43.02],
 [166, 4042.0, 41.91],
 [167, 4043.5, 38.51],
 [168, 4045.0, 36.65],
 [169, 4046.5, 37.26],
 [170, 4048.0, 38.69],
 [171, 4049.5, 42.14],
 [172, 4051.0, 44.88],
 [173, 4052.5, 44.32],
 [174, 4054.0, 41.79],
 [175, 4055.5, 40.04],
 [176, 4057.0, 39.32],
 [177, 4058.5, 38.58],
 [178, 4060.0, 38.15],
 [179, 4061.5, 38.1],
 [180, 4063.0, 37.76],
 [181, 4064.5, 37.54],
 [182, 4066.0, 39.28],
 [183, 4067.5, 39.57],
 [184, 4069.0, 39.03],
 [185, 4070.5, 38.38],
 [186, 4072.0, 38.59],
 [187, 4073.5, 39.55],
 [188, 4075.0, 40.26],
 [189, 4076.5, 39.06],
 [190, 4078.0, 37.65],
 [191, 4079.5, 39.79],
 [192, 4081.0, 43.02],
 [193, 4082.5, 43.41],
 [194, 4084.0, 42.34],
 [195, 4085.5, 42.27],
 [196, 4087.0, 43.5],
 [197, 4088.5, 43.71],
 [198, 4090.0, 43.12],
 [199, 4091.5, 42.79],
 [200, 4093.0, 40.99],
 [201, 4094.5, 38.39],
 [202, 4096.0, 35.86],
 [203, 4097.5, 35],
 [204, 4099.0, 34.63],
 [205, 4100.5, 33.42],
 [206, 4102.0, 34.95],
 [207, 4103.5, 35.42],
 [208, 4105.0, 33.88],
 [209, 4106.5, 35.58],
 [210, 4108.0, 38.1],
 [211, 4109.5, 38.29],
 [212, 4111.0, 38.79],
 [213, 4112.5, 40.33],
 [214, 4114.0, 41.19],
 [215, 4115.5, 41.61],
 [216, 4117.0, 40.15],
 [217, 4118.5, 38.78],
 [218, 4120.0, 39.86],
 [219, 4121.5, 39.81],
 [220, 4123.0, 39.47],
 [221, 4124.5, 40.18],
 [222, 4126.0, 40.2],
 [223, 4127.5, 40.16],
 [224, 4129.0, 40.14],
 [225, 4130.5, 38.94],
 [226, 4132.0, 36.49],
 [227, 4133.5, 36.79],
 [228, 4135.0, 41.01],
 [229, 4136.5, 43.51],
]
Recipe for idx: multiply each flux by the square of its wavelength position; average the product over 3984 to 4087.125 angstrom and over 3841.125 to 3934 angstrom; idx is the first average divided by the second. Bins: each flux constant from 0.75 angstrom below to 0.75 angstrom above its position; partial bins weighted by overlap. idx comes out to 1.53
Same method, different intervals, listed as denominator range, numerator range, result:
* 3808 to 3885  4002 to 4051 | 1.68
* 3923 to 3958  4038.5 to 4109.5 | 1.57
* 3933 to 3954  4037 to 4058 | 1.59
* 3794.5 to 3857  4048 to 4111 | 1.73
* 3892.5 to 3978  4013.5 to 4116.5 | 1.52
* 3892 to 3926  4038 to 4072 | 1.36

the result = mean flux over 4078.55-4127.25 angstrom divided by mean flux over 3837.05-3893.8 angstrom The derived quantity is 1.4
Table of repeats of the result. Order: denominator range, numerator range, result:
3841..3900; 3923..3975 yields 0.91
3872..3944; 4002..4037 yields 1.47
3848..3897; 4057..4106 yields 1.39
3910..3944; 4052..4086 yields 1.49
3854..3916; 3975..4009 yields 1.30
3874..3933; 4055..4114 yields 1.35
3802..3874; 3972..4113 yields 1.46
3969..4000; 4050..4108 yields 1.16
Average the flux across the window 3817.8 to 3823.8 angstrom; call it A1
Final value 25.7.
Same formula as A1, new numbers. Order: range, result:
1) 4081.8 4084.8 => 42.9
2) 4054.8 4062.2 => 38.8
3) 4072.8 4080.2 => 39.3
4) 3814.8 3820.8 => 27.6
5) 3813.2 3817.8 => 28.6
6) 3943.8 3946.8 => 28.6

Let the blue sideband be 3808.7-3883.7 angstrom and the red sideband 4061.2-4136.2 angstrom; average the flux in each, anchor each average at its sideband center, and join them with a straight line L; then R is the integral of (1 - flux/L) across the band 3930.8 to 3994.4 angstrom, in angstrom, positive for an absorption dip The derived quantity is 7.3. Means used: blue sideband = 26.7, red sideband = 39.2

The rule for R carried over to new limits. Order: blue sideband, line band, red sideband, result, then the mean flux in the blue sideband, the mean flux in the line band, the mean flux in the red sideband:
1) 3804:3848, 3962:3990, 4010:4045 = 6.8 angstrom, 25.6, 28.3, 41.2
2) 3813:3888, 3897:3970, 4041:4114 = 6.2 angstrom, 26.3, 28.3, 39.3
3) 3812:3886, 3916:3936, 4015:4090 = 4.1 angstrom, 26.3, 25.1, 40.6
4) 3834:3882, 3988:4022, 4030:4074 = -4.4 angstrom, 26.9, 41.4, 39.8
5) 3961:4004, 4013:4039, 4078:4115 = -4.6 angstrom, 32.5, 41.2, 39.1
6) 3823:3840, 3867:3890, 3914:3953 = -3.9 angstrom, 21.3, 28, 27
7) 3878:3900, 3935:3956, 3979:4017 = 3.3 angstrom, 27.8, 28.8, 39.8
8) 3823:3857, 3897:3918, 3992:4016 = -1.1 angstrom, 24.2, 32.9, 41.4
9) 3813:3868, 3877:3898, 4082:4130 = 0.4 angstrom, 25.6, 27.5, 39.2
